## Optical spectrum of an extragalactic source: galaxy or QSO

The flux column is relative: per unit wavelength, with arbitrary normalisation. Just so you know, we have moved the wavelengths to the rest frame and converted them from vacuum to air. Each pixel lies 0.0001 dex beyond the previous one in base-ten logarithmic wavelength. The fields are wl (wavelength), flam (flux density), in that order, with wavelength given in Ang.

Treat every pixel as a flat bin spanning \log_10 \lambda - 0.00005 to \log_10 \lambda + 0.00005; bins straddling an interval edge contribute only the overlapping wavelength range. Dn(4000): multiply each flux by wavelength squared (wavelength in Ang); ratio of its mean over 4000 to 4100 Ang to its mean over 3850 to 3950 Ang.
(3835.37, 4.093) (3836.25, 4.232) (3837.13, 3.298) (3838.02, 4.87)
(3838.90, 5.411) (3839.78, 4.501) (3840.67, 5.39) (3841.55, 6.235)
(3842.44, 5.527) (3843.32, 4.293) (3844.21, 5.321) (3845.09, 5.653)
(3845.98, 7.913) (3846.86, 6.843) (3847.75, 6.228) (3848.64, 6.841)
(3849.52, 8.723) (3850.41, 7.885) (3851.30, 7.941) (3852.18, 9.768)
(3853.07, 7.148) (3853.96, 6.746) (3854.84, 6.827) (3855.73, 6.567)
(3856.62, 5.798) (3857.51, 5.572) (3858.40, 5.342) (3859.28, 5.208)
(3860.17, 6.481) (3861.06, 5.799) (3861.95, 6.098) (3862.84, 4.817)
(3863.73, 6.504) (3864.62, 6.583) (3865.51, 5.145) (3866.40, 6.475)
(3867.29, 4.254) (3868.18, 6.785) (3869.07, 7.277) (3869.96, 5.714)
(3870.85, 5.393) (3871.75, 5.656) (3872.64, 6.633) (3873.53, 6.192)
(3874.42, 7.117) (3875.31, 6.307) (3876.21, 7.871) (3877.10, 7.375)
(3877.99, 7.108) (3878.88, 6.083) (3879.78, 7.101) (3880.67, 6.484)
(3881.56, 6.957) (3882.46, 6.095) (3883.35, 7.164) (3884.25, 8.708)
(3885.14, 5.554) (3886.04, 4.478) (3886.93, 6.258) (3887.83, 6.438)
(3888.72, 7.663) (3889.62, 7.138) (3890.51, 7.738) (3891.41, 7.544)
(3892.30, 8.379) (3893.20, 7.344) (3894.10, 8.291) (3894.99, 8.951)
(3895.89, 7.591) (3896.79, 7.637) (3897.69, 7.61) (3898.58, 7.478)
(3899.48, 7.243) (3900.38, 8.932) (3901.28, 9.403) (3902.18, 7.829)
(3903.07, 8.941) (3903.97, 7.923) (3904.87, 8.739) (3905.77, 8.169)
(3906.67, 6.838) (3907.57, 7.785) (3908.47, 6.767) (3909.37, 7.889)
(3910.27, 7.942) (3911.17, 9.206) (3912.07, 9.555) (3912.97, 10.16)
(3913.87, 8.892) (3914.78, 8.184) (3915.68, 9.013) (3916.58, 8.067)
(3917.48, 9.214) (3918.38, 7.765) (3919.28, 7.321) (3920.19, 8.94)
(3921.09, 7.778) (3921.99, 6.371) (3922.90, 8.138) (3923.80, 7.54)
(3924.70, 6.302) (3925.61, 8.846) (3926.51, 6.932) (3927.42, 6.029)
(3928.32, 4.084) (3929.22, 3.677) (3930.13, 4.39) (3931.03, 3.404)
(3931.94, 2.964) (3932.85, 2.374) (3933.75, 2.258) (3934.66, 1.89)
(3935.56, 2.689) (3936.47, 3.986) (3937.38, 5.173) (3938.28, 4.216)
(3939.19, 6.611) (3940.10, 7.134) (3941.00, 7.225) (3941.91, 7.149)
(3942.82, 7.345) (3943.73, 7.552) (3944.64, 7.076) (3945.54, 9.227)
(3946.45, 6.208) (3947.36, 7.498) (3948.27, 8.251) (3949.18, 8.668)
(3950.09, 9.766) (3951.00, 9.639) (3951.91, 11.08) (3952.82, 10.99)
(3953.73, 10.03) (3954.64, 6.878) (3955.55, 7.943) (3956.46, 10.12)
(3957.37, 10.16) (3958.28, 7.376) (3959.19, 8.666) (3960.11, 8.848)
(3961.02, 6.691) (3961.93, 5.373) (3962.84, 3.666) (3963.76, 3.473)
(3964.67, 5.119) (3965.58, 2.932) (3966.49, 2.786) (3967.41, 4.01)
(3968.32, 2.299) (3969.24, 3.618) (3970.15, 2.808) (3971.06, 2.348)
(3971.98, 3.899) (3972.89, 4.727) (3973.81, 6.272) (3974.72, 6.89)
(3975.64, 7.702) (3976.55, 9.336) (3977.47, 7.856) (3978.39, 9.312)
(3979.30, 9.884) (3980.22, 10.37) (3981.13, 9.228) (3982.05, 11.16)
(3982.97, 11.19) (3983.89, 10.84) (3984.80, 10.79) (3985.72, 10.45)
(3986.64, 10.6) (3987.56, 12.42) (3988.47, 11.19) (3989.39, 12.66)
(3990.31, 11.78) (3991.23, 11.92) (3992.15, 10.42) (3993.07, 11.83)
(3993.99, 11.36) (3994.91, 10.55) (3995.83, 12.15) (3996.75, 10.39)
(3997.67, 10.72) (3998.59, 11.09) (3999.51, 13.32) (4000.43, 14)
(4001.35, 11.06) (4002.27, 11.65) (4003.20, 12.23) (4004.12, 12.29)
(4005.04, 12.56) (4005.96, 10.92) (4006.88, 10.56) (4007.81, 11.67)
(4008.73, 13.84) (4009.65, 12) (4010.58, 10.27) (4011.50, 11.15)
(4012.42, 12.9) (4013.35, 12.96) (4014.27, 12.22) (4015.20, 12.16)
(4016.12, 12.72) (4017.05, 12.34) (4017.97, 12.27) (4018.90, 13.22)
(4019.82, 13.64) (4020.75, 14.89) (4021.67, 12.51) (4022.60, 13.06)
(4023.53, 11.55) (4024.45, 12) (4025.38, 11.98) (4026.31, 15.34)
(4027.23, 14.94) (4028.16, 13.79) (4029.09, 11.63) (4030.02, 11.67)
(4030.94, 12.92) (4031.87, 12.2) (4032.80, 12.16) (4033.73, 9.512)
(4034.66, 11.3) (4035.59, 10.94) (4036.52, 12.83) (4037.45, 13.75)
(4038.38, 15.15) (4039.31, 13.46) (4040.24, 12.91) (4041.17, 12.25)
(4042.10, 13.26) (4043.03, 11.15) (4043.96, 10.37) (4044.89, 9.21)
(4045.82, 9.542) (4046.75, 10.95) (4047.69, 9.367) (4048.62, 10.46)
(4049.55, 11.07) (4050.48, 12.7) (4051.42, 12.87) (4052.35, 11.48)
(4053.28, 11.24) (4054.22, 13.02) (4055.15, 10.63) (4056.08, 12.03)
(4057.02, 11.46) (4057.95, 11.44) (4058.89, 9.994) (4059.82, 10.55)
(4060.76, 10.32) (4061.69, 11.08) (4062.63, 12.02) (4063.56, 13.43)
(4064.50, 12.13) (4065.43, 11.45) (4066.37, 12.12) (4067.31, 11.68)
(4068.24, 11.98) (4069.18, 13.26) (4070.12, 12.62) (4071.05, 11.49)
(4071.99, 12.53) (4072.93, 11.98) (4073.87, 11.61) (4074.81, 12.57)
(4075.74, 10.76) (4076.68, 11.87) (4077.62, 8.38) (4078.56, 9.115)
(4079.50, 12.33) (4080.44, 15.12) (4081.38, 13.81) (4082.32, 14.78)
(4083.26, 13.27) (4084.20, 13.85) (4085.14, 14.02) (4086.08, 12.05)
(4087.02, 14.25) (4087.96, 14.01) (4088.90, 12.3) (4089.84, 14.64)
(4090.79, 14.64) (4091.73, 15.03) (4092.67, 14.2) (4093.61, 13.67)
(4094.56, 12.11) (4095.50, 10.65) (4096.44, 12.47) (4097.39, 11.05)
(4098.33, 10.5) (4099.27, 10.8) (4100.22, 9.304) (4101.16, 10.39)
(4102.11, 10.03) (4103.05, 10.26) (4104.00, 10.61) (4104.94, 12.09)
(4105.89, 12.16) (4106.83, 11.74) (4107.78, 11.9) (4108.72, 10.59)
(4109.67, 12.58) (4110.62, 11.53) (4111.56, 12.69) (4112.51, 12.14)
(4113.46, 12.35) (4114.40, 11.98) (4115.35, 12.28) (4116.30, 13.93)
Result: 1.92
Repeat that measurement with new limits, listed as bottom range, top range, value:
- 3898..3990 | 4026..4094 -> 1.77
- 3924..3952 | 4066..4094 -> 2.26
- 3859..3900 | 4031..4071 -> 1.90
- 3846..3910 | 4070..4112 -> 1.94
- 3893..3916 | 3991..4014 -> 1.50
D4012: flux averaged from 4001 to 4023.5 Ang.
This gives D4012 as 12.3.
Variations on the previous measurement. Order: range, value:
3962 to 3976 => 4.18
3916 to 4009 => 8.04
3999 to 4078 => 12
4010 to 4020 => 12.3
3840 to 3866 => 6.37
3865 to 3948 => 6.88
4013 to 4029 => 13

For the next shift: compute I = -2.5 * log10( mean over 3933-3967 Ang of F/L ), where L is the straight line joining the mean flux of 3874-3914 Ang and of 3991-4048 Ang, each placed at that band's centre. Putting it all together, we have 0.38 mag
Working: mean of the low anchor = 7.61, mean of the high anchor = 12.1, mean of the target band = 6.76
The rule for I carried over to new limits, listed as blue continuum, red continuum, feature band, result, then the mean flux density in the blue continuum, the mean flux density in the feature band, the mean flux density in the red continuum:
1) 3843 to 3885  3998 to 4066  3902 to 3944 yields 0.24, 6.53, 6.73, 12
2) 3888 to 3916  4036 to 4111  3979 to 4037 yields -0.14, 8.13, 11.9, 12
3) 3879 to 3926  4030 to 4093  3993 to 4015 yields -0.12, 7.76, 11.8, 12.1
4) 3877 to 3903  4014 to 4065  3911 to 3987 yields 0.29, 7.36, 7.04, 12.1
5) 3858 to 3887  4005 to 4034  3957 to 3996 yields 0.32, 6.28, 8.04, 12.4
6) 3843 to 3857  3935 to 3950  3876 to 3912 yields -0.11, 6.93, 7.54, 6.67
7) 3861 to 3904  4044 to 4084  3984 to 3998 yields -0.16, 6.94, 11.3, 11.7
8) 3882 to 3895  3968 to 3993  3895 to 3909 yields -0.09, 7.12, 7.96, 8.68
